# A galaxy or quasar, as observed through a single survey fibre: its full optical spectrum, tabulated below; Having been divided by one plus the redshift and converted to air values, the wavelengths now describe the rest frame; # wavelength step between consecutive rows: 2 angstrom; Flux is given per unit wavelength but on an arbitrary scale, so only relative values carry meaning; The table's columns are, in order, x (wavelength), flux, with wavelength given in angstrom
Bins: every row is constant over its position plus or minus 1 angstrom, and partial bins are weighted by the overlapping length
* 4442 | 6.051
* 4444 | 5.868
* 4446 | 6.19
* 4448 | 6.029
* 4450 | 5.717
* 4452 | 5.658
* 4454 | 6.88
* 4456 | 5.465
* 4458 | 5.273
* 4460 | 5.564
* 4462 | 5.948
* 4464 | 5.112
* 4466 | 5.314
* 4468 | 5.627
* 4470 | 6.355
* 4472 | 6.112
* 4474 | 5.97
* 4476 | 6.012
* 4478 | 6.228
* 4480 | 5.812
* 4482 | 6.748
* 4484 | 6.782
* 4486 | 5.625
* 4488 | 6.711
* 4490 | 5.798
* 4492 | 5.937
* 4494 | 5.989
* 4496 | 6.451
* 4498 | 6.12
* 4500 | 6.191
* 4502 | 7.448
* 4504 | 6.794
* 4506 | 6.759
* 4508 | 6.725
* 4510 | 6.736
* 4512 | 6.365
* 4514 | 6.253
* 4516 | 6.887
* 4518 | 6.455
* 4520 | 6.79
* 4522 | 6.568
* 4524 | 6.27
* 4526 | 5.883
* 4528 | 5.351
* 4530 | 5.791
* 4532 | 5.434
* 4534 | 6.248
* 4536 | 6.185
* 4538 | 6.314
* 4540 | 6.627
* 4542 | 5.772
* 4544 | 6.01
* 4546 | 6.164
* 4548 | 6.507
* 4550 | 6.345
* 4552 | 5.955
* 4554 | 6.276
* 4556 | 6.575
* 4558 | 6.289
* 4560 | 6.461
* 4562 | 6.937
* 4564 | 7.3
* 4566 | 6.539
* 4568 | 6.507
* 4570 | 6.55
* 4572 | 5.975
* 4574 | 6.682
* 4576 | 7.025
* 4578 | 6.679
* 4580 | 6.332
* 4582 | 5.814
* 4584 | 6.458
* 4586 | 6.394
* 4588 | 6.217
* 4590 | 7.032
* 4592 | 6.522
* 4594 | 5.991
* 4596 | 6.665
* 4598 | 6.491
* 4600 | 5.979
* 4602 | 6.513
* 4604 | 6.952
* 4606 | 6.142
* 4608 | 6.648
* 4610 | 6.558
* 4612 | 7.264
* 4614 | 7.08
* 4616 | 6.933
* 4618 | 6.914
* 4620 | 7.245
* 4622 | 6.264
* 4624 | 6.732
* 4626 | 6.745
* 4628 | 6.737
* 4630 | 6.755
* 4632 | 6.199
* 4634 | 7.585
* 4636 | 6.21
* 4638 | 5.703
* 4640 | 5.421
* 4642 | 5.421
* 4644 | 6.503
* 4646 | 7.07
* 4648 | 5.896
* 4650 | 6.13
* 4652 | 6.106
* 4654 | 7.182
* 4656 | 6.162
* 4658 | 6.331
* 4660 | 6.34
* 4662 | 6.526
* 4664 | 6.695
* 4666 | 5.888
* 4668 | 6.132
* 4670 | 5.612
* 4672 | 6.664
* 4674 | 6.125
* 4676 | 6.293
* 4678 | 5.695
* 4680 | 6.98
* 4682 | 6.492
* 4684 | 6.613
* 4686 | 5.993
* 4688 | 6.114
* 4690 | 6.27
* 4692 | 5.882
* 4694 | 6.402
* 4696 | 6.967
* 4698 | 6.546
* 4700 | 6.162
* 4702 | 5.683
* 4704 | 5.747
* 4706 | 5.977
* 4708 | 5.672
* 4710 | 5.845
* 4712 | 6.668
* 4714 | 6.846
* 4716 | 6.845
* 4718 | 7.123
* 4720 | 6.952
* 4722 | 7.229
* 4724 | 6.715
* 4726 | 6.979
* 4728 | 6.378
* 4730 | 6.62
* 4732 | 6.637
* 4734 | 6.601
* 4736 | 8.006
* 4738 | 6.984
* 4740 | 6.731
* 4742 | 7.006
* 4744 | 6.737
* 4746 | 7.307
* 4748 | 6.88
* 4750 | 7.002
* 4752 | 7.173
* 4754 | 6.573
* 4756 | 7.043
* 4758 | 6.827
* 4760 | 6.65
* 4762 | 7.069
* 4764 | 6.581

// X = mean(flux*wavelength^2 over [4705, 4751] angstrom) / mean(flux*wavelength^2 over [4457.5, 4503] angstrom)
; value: 1.2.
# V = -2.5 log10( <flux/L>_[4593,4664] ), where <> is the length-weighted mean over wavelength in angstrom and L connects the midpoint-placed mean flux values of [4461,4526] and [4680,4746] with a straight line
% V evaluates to -0.008 mag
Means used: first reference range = 6.27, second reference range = 6.56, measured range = 6.5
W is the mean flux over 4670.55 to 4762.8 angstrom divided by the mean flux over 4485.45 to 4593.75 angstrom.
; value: 1.04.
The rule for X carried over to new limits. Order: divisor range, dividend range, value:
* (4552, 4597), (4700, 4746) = 1.09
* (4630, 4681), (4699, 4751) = 1.09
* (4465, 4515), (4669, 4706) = 1.08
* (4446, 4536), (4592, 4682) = 1.12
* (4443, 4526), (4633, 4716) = 1.10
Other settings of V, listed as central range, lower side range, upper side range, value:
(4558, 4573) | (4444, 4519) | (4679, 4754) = -0.04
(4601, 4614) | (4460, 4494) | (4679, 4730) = -0.08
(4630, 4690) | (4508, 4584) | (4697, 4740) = 0.04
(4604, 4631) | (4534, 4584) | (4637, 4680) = -0.08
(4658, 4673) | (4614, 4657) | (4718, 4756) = 0.06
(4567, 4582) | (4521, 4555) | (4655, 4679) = -0.06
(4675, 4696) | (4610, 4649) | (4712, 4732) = 0.07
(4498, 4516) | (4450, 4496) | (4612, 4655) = -0.10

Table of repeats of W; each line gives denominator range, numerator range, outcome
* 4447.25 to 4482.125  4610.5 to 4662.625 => 1.11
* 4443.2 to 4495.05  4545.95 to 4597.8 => 1.09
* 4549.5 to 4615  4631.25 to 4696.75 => 0.96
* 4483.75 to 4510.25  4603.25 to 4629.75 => 1.06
